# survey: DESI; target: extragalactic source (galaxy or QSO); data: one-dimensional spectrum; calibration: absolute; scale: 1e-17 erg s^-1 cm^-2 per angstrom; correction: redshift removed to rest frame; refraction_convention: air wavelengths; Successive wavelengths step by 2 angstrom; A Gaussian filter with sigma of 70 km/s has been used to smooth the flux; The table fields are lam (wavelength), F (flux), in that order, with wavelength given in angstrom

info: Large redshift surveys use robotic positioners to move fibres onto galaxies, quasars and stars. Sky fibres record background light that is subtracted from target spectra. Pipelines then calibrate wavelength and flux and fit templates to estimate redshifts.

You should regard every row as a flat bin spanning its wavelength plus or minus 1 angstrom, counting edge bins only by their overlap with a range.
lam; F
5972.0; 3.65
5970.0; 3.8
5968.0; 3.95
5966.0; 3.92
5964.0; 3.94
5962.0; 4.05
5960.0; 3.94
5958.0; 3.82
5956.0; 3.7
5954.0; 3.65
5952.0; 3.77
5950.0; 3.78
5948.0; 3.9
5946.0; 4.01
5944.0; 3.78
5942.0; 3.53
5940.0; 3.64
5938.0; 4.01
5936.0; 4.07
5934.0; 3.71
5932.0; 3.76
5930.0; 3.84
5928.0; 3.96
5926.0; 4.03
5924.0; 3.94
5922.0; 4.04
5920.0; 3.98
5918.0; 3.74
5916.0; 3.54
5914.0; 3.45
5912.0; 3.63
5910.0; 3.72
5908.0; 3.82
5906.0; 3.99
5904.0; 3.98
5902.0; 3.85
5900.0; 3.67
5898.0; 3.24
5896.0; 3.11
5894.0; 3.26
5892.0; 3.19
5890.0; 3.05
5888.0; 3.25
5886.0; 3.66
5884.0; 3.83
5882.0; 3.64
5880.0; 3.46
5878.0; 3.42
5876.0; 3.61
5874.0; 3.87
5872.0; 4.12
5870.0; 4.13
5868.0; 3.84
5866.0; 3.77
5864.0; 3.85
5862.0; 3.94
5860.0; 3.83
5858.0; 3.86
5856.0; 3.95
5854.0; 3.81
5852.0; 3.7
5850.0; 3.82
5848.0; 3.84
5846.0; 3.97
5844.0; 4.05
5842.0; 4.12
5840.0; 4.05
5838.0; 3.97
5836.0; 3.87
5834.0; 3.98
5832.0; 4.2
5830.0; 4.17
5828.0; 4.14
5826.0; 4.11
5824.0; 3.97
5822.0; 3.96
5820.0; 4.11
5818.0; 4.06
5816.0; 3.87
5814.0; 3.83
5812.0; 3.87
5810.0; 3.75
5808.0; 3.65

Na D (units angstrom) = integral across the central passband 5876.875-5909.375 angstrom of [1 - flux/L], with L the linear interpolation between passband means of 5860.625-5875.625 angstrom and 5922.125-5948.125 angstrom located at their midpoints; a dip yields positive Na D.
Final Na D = 3.1 angstrom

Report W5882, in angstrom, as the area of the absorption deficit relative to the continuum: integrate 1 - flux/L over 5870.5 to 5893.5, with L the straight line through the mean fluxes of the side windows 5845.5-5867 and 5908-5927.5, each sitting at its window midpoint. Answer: 1.6 angstrom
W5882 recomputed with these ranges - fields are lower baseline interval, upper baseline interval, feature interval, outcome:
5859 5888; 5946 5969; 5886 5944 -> 2.0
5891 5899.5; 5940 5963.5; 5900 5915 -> -1.9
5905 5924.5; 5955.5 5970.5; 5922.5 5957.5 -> 0.1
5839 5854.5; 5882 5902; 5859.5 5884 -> -1.0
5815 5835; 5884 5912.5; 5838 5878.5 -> -0.7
